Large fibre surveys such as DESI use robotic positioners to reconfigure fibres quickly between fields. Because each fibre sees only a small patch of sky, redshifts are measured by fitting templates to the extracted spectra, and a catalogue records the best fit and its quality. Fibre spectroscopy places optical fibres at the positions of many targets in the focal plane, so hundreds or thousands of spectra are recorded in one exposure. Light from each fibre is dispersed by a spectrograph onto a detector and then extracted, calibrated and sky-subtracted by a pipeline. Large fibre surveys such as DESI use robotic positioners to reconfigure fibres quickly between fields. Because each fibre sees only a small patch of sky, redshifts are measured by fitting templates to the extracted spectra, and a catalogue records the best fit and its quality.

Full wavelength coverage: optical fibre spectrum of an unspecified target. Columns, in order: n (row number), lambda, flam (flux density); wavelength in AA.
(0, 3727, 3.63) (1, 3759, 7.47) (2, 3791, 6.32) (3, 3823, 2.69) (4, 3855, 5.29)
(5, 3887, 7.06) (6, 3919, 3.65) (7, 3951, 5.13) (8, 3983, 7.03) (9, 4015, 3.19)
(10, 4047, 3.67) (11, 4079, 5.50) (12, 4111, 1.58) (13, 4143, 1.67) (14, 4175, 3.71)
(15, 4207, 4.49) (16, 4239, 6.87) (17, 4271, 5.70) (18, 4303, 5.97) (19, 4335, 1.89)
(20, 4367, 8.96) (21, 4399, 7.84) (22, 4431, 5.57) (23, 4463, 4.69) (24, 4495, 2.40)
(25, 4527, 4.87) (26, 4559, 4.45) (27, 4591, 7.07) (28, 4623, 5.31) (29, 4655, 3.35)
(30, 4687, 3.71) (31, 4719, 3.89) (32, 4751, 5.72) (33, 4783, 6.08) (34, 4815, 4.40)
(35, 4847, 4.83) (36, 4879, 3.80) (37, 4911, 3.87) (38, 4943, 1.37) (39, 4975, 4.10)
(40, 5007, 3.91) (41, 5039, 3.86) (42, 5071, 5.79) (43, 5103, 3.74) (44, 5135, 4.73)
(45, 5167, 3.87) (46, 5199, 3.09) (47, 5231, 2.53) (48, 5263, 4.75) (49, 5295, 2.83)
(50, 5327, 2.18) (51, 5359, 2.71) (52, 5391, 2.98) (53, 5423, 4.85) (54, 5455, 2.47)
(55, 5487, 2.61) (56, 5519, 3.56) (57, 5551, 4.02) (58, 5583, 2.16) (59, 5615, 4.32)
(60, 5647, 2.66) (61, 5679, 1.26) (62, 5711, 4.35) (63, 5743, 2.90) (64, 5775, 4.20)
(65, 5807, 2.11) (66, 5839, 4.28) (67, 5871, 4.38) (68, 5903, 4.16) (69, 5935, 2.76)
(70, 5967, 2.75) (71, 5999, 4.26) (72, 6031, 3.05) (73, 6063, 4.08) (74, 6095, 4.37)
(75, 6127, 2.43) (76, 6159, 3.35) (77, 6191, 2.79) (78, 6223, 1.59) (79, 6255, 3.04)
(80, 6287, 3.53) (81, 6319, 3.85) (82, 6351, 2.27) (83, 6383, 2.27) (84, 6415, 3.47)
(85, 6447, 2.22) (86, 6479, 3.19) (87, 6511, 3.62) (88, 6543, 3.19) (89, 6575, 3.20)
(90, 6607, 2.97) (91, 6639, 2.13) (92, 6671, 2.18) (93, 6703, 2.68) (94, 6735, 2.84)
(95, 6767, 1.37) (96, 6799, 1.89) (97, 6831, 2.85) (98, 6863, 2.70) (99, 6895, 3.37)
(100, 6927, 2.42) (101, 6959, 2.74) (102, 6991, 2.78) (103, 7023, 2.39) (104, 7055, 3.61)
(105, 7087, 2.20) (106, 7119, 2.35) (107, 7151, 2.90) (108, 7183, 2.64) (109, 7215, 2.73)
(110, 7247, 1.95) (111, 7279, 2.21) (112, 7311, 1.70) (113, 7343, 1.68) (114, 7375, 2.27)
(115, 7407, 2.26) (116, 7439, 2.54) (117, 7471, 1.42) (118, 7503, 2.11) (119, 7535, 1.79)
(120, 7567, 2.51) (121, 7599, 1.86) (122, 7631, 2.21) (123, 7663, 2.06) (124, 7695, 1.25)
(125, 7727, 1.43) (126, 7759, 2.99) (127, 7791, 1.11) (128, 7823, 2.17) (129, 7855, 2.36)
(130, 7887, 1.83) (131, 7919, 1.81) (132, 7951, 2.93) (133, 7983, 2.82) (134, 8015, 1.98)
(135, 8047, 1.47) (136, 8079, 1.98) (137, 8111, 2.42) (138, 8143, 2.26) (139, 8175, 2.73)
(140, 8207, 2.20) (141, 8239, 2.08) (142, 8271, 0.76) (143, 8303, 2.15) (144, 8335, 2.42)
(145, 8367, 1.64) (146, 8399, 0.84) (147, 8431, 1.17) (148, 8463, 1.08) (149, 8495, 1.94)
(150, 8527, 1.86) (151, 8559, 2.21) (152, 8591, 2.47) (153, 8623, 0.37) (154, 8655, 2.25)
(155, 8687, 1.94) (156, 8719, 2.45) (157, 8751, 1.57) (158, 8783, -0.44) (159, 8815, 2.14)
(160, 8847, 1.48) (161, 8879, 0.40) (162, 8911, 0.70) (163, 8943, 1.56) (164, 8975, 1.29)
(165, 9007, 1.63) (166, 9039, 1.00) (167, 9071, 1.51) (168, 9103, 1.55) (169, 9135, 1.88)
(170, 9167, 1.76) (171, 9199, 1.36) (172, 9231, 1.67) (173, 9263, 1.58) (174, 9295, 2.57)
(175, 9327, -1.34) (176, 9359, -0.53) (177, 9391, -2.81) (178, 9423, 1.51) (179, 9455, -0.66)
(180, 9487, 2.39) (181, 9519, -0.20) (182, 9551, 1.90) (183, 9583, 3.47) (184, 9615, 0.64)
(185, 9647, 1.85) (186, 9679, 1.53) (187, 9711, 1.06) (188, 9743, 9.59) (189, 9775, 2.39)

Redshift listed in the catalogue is 1.61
